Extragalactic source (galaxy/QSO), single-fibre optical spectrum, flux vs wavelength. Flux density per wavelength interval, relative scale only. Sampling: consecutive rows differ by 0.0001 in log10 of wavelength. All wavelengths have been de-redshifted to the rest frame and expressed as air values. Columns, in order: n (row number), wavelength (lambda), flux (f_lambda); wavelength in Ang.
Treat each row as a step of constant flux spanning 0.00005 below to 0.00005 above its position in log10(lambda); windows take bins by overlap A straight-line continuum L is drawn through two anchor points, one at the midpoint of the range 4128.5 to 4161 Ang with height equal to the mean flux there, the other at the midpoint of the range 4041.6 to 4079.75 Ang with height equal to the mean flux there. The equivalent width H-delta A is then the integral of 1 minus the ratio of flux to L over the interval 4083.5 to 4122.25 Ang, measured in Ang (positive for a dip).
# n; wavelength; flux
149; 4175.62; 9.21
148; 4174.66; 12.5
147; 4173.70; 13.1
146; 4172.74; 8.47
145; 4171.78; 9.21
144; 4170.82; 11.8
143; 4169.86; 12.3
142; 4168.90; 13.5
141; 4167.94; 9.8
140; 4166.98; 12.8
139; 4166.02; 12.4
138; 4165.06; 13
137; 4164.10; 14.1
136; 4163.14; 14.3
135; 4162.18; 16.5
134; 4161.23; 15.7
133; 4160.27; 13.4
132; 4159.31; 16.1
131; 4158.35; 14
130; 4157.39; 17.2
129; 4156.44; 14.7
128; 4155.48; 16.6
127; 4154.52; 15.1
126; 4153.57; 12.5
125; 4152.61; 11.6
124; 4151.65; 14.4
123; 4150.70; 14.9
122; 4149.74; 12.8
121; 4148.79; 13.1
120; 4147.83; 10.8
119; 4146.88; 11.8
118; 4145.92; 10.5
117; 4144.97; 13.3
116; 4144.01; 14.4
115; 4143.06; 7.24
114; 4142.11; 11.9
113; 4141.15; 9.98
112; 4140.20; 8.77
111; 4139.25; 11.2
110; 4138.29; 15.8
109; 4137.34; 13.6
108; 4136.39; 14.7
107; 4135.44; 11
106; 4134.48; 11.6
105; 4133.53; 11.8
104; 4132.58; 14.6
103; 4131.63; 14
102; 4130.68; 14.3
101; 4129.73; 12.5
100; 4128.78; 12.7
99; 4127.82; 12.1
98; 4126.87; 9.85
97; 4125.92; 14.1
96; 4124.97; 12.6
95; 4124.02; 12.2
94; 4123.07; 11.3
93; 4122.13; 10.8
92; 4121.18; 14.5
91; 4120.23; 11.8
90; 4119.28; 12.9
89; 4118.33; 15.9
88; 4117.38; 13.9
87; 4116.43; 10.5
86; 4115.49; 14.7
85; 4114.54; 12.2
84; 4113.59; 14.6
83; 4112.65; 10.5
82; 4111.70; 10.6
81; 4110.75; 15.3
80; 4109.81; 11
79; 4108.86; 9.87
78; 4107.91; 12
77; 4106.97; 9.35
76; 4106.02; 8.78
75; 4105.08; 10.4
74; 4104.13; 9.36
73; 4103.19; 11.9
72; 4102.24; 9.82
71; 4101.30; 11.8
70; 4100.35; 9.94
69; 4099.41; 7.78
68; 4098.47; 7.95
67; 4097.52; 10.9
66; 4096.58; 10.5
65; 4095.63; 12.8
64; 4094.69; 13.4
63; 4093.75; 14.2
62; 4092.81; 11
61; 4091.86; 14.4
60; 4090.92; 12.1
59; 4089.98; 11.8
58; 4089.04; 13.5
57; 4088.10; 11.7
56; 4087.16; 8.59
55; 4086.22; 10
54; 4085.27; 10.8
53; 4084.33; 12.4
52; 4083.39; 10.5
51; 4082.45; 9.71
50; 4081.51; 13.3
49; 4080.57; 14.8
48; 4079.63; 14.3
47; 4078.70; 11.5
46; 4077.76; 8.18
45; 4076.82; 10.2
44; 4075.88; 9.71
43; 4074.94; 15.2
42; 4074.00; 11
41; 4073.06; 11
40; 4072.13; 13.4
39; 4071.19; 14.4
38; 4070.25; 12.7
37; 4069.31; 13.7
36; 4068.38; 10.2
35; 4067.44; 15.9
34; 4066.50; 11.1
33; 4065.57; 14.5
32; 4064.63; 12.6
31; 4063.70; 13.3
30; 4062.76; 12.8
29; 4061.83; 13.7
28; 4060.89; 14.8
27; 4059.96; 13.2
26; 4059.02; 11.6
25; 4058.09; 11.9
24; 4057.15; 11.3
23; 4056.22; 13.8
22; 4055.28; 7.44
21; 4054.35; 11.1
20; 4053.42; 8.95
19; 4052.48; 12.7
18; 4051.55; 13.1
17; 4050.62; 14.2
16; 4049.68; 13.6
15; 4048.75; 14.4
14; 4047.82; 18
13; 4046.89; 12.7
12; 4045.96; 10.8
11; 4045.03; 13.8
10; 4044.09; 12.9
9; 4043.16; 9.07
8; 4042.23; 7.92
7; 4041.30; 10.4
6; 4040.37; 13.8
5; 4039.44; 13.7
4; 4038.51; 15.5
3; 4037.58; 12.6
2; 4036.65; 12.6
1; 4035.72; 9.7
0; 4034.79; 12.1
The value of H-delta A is 3.3 Ang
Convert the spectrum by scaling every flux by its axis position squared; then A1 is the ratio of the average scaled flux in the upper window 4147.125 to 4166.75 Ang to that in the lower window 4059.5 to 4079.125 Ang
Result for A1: 1.18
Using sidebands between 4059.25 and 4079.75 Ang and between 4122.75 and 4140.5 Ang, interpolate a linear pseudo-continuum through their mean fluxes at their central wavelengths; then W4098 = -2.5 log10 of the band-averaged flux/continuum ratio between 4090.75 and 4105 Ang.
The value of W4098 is 0.132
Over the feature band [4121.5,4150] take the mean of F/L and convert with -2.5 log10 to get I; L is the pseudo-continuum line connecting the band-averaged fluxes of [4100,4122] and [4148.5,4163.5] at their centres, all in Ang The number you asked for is 0.09 mag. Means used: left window 11.8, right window 14.6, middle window 12.2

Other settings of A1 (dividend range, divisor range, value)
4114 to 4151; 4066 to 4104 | 1.09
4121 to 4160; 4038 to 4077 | 1.07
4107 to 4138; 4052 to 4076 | 1.04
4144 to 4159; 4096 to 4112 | 1.33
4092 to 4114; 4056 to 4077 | 0.89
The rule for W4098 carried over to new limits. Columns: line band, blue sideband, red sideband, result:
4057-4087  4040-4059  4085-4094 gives -0.033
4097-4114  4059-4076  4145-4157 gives 0.226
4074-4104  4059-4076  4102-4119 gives 0.087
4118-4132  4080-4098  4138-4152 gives -0.067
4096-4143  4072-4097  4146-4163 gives 0.103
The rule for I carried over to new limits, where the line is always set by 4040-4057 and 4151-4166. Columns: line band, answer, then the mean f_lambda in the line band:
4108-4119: 0.08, 12.6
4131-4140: 0.08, 13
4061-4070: -0.06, 13.1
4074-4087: 0.12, 11.5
